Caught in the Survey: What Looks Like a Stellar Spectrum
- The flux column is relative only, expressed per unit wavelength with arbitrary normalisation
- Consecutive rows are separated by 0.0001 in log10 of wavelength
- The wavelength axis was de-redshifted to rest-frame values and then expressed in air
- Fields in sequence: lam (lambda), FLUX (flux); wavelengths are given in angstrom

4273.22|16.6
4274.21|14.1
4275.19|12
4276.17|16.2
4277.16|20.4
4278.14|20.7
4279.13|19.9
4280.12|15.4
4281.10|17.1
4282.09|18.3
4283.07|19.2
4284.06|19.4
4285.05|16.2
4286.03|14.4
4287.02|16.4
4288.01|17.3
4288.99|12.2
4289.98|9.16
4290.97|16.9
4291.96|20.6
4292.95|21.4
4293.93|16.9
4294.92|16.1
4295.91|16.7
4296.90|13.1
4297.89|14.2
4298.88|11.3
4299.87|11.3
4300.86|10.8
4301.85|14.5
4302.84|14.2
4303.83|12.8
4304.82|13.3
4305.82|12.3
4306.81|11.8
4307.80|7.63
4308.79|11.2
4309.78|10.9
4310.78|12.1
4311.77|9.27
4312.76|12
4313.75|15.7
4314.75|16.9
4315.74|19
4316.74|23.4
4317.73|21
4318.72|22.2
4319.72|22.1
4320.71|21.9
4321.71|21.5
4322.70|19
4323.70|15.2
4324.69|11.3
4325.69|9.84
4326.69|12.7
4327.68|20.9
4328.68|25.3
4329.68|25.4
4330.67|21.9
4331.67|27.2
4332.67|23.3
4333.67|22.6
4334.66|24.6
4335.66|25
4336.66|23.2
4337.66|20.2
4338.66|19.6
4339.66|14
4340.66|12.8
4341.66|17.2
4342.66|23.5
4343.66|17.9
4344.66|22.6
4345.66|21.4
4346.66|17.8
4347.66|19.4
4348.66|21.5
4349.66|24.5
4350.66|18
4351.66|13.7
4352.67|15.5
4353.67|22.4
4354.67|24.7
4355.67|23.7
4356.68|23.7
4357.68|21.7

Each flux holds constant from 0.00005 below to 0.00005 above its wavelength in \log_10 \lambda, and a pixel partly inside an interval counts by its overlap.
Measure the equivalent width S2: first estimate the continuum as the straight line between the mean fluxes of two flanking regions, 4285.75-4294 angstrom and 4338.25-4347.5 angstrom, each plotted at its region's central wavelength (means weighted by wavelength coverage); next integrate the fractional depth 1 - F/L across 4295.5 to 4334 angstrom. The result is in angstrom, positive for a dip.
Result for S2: 2.3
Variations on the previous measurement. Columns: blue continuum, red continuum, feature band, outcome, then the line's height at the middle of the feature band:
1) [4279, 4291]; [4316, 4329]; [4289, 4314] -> 5.6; 17.3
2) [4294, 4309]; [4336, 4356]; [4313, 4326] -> -2.3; 15.6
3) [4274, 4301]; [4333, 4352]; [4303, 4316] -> 3.7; 17.7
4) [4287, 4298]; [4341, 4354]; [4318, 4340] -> -2.5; 18.3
